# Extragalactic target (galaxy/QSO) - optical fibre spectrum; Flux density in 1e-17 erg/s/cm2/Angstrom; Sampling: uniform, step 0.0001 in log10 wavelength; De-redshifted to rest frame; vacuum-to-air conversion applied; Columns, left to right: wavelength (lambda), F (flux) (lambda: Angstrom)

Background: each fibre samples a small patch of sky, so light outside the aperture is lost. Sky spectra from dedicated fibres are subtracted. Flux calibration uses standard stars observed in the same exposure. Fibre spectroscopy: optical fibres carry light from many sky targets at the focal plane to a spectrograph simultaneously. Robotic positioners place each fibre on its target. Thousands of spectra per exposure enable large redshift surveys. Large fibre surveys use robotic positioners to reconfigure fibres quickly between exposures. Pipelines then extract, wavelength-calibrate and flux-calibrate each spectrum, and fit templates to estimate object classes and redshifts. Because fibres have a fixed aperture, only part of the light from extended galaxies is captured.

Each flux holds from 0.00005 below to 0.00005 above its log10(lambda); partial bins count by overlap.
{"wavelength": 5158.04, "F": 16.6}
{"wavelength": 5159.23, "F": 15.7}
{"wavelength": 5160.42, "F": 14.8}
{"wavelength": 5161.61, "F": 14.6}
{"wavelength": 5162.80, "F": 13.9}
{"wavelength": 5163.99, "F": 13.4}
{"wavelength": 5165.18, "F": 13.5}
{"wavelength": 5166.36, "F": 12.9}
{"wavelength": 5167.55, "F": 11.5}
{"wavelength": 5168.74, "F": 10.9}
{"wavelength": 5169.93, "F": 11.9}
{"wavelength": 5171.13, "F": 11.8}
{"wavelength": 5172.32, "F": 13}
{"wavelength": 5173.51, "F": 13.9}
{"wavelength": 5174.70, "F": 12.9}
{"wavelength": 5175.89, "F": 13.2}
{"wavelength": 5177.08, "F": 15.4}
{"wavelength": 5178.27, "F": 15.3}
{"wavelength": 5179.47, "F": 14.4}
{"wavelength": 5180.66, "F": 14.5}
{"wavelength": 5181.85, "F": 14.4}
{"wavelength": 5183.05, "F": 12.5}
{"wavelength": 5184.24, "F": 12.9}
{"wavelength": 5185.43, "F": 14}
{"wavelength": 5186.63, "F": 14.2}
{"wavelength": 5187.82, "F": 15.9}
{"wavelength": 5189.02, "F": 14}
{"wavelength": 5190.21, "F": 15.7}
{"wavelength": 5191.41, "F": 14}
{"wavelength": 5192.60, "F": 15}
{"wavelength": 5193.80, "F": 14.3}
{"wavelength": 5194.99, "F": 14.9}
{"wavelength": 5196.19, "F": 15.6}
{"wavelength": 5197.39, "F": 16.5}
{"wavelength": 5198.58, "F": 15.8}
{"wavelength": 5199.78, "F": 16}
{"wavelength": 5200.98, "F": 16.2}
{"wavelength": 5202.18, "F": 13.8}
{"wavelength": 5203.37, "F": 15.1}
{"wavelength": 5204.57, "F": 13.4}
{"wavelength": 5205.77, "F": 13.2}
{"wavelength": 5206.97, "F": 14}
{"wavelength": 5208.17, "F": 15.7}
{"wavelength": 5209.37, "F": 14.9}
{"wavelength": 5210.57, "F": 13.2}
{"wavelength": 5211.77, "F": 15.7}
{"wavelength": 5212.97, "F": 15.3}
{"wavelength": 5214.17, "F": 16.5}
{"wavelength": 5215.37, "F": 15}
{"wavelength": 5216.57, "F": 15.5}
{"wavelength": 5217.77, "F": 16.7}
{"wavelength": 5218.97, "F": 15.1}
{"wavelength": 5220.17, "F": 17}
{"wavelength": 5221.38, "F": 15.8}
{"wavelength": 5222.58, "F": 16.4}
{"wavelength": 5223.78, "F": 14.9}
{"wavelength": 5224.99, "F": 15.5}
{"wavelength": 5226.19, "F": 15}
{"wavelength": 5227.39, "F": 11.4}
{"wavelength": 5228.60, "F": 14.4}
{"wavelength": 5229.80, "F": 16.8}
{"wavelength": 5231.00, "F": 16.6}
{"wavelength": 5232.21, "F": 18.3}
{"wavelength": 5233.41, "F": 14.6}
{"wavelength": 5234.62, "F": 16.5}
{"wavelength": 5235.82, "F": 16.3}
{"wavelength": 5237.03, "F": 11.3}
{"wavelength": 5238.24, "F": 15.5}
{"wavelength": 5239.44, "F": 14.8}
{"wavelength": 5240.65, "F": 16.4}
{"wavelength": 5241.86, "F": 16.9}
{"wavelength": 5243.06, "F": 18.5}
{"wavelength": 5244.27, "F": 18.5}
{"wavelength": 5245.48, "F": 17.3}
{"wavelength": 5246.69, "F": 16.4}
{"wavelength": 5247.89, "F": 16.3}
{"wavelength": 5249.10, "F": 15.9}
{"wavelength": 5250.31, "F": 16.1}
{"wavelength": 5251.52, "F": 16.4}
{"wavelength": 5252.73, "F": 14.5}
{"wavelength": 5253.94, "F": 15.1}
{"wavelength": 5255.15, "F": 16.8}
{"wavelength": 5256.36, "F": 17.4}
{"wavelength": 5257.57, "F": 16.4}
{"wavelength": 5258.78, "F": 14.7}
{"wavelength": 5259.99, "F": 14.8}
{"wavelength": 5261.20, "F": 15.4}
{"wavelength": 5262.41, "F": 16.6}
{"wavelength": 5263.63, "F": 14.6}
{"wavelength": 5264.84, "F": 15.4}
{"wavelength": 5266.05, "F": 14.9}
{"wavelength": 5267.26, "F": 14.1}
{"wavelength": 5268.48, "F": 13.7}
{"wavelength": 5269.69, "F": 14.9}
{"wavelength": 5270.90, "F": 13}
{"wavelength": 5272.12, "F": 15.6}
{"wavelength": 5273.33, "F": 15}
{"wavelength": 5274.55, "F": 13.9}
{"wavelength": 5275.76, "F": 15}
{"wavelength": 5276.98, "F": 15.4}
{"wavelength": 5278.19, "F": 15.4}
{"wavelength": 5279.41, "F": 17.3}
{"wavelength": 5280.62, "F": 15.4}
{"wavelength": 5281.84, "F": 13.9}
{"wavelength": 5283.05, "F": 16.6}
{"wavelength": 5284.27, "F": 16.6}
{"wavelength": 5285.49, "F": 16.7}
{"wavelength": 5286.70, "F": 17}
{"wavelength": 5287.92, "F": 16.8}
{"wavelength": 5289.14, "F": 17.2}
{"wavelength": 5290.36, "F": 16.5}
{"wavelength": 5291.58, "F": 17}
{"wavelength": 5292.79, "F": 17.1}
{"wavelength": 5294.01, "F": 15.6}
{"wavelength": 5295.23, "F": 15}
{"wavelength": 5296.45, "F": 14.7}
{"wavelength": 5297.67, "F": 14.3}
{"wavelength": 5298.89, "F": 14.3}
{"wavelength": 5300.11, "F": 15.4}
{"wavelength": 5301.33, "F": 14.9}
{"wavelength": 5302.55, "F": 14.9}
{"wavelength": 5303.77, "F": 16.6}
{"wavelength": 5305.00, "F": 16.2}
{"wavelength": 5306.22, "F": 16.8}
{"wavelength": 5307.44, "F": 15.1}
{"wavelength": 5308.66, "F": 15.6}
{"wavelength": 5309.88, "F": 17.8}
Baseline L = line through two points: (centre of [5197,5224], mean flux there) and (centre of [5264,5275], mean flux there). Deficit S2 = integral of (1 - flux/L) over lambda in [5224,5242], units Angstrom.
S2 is -0.4 Angstrom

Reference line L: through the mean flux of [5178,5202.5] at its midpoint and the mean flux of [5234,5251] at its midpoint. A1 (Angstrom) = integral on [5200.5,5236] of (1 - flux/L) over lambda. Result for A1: 0.6 Angstrom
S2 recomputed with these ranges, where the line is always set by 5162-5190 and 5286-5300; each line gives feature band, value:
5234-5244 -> -0.7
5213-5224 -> -1.1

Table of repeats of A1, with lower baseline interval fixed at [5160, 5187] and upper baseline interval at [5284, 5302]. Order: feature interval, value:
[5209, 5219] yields -0.7 Angstrom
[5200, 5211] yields -0.3 Angstrom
